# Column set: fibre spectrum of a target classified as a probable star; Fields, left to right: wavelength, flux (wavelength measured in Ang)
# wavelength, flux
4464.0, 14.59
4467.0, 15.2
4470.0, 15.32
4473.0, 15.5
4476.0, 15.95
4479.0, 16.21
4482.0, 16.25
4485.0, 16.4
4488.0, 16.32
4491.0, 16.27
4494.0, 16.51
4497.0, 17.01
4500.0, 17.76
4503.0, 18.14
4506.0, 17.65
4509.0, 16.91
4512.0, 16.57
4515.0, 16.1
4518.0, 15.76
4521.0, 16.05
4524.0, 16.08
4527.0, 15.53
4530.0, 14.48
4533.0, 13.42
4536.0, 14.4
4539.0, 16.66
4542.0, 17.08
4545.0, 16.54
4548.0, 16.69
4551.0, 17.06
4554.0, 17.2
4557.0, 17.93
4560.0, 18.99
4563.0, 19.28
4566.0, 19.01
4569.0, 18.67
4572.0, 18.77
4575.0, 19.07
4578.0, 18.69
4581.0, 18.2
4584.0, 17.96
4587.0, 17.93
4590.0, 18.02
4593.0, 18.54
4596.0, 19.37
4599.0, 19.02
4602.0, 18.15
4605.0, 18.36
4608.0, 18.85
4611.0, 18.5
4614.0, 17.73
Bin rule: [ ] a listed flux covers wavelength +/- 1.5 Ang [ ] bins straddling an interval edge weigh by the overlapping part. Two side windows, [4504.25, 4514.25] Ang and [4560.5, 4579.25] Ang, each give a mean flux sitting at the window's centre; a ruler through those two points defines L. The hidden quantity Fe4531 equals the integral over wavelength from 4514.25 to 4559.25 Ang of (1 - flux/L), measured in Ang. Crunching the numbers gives 4.4 Ang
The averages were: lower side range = 17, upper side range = 18.9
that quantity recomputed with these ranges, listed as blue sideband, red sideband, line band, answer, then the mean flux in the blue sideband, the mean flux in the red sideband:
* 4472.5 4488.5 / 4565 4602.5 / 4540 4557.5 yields 0.7 Ang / 16.1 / 18.6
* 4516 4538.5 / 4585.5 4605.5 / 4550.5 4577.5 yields -2.4 Ang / 15.2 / 18.5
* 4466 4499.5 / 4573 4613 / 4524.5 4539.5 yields 2.0 Ang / 16.1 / 18.5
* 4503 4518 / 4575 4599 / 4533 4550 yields 1.4 Ang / 16.8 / 18.5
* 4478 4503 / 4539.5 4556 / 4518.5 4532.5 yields 1.2 Ang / 16.7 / 16.9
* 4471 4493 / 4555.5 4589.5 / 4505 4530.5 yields 1.4 Ang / 16.1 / 18.6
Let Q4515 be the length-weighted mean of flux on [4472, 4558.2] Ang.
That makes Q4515 16.4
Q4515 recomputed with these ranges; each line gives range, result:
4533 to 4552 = 16.2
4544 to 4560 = 17.3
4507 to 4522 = 16.3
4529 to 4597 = 17.6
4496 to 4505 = 17.7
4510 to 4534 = 15.6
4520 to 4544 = 15.5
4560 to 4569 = 19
